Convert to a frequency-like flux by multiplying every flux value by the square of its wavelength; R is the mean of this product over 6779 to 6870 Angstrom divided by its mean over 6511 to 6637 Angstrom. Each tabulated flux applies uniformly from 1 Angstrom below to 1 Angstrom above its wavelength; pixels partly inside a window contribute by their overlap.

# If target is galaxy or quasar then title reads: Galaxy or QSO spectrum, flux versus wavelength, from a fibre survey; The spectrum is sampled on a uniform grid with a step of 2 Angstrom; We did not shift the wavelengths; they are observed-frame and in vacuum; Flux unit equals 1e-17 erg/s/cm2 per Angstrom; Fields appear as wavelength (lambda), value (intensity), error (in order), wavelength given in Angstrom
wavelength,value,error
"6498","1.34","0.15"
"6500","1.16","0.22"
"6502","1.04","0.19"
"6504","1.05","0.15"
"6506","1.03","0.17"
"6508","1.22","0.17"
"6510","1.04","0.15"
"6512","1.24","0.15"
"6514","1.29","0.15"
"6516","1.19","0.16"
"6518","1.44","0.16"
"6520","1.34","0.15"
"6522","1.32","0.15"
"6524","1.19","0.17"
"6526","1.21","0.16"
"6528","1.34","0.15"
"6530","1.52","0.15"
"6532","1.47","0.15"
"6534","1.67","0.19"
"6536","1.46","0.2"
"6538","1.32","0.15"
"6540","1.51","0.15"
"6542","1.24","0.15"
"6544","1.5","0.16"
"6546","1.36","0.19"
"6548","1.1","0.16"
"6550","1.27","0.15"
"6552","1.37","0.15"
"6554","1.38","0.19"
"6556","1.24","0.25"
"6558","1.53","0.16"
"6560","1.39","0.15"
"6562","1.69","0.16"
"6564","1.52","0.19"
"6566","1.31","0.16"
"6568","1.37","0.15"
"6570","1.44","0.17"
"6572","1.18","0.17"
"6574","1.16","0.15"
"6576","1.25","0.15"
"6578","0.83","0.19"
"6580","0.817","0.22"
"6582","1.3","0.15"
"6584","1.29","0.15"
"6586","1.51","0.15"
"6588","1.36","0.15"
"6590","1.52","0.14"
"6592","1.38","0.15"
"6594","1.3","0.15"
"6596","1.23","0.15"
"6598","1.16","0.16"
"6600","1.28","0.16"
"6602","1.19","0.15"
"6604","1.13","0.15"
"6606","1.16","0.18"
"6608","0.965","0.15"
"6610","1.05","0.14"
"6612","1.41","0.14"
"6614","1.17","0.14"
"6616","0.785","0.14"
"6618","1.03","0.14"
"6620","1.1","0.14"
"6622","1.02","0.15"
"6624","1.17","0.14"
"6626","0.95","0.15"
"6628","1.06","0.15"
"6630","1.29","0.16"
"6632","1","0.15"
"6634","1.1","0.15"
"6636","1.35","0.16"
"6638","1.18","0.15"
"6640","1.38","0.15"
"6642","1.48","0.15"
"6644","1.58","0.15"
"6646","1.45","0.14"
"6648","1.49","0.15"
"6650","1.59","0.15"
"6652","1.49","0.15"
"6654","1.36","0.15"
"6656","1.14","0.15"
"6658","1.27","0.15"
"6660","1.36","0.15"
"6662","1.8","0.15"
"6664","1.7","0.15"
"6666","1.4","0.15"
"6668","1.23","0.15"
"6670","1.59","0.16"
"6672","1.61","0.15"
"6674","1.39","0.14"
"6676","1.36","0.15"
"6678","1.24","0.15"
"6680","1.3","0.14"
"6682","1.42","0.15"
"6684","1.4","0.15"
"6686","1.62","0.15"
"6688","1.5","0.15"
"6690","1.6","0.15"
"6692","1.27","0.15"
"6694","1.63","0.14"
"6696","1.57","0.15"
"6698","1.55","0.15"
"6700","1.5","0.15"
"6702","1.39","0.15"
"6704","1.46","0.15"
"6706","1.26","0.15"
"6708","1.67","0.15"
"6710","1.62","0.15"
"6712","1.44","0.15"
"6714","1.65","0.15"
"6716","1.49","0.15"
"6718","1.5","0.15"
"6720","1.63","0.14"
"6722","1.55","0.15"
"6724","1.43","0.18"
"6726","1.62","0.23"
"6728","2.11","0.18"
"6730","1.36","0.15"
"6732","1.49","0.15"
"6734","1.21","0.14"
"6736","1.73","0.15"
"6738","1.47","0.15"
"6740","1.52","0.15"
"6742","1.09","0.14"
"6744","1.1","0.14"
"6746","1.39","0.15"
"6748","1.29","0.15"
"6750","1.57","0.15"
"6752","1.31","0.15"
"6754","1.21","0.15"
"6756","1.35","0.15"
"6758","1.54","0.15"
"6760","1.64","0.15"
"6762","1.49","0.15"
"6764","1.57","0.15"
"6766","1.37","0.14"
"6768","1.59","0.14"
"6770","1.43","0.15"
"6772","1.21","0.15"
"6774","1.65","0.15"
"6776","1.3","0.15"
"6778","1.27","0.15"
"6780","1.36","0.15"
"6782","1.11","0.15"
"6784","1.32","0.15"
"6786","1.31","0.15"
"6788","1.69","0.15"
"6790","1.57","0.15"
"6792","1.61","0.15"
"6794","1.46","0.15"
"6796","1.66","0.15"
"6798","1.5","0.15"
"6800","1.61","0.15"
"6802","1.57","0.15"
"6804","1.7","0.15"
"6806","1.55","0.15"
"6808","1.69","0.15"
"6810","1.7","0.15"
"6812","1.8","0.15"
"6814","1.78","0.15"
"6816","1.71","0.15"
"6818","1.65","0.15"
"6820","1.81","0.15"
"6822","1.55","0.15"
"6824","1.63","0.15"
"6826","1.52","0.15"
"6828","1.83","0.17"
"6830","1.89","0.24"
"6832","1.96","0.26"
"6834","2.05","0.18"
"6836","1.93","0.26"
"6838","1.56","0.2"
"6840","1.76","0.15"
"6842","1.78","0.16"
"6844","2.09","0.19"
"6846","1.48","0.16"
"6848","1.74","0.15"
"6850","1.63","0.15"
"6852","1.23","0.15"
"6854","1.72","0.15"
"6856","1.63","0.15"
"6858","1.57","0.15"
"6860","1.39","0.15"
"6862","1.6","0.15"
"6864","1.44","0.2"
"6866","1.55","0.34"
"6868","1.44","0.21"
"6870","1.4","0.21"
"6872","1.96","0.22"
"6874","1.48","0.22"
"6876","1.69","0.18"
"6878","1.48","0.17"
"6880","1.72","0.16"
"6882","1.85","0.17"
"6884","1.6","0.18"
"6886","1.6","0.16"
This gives 1.38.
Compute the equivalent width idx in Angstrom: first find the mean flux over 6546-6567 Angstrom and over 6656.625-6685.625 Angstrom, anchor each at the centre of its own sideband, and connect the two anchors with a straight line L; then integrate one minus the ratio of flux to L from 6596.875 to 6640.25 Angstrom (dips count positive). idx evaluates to 8.6 Angstrom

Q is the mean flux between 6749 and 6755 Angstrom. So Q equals 1.36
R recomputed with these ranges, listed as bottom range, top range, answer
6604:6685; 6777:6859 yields 1.33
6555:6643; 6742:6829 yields 1.30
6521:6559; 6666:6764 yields 1.13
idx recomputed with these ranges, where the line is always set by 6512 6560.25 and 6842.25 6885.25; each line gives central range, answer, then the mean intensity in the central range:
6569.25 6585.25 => 2.64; 1.16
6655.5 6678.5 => 0.36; 1.43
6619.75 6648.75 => 3.88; 1.24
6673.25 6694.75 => 0.62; 1.43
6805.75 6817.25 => -1.07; 1.71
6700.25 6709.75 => 0.15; 1.46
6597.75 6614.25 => 2.83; 1.17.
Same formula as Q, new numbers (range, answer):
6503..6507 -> 1.04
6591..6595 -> 1.34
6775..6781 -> 1.31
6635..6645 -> 1.39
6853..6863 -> 1.58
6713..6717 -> 1.57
